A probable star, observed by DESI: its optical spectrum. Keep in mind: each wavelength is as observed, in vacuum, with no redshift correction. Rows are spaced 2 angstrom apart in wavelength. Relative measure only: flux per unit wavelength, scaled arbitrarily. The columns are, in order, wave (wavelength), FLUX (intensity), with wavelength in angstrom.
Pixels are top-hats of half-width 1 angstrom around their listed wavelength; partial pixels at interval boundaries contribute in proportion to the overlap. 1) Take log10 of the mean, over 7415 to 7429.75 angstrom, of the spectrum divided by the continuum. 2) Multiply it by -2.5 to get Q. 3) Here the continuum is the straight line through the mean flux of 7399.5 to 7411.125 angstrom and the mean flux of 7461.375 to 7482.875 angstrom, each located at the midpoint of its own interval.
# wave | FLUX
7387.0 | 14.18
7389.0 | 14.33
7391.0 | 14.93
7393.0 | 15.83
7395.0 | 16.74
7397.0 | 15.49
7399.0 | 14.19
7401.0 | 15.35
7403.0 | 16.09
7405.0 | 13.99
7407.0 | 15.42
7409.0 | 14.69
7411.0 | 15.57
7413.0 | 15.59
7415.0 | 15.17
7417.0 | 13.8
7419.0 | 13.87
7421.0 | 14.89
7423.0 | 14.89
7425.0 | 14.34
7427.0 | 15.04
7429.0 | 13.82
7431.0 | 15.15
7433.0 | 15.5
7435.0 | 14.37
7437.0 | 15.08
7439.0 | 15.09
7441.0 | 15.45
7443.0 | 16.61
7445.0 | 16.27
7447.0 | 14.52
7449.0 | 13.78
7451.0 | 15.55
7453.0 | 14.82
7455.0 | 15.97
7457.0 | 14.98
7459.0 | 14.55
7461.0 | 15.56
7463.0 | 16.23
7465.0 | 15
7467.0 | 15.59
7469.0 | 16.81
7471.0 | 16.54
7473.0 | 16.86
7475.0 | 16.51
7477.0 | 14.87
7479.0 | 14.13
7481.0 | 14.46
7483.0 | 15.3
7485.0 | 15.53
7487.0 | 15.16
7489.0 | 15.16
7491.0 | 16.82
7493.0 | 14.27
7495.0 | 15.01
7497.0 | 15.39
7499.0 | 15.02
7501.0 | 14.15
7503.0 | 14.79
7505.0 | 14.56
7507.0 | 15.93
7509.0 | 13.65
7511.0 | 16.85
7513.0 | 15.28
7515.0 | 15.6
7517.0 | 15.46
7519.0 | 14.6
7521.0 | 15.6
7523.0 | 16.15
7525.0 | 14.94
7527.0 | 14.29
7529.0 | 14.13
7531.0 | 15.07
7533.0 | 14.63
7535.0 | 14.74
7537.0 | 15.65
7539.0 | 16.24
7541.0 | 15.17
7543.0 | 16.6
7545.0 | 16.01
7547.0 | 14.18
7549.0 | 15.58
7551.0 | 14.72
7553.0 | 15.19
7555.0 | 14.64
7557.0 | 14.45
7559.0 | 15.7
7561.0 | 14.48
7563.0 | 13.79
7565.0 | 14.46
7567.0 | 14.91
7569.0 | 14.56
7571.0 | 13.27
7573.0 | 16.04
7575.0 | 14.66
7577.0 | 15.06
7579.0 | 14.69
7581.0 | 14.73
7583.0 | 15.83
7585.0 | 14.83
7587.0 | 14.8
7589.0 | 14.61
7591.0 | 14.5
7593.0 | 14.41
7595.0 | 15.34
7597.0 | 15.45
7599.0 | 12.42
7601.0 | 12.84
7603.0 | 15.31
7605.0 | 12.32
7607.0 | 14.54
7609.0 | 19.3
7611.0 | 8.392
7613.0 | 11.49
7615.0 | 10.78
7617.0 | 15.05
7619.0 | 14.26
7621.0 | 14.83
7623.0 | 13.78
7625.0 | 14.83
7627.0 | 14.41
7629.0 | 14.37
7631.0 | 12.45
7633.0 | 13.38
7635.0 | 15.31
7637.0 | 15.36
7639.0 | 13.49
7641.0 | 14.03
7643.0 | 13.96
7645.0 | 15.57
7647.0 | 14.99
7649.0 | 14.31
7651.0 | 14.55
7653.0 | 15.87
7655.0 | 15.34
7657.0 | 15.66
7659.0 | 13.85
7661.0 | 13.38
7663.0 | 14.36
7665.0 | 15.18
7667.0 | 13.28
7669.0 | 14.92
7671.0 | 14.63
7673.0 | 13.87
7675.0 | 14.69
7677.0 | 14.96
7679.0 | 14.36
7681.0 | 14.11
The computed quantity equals 0.06 mag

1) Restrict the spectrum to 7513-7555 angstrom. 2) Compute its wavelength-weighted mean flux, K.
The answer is 15.2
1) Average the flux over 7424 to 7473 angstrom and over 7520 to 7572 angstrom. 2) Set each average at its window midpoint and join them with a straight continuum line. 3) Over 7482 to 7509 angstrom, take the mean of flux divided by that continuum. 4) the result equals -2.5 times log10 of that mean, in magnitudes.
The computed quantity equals 0.00 mag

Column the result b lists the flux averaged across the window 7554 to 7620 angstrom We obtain 14.3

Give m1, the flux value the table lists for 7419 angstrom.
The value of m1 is 13.87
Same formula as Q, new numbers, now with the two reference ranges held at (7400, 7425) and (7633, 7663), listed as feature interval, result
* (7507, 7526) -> -0.04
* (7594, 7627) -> 0.07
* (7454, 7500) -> -0.04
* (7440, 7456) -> -0.04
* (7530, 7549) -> -0.04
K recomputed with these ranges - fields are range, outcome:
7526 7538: 14.8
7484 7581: 15.1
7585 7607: 14.2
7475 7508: 15.1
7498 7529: 15.1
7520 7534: 15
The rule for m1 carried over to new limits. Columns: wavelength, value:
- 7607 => 14.54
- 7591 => 14.5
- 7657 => 15.66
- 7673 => 13.87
